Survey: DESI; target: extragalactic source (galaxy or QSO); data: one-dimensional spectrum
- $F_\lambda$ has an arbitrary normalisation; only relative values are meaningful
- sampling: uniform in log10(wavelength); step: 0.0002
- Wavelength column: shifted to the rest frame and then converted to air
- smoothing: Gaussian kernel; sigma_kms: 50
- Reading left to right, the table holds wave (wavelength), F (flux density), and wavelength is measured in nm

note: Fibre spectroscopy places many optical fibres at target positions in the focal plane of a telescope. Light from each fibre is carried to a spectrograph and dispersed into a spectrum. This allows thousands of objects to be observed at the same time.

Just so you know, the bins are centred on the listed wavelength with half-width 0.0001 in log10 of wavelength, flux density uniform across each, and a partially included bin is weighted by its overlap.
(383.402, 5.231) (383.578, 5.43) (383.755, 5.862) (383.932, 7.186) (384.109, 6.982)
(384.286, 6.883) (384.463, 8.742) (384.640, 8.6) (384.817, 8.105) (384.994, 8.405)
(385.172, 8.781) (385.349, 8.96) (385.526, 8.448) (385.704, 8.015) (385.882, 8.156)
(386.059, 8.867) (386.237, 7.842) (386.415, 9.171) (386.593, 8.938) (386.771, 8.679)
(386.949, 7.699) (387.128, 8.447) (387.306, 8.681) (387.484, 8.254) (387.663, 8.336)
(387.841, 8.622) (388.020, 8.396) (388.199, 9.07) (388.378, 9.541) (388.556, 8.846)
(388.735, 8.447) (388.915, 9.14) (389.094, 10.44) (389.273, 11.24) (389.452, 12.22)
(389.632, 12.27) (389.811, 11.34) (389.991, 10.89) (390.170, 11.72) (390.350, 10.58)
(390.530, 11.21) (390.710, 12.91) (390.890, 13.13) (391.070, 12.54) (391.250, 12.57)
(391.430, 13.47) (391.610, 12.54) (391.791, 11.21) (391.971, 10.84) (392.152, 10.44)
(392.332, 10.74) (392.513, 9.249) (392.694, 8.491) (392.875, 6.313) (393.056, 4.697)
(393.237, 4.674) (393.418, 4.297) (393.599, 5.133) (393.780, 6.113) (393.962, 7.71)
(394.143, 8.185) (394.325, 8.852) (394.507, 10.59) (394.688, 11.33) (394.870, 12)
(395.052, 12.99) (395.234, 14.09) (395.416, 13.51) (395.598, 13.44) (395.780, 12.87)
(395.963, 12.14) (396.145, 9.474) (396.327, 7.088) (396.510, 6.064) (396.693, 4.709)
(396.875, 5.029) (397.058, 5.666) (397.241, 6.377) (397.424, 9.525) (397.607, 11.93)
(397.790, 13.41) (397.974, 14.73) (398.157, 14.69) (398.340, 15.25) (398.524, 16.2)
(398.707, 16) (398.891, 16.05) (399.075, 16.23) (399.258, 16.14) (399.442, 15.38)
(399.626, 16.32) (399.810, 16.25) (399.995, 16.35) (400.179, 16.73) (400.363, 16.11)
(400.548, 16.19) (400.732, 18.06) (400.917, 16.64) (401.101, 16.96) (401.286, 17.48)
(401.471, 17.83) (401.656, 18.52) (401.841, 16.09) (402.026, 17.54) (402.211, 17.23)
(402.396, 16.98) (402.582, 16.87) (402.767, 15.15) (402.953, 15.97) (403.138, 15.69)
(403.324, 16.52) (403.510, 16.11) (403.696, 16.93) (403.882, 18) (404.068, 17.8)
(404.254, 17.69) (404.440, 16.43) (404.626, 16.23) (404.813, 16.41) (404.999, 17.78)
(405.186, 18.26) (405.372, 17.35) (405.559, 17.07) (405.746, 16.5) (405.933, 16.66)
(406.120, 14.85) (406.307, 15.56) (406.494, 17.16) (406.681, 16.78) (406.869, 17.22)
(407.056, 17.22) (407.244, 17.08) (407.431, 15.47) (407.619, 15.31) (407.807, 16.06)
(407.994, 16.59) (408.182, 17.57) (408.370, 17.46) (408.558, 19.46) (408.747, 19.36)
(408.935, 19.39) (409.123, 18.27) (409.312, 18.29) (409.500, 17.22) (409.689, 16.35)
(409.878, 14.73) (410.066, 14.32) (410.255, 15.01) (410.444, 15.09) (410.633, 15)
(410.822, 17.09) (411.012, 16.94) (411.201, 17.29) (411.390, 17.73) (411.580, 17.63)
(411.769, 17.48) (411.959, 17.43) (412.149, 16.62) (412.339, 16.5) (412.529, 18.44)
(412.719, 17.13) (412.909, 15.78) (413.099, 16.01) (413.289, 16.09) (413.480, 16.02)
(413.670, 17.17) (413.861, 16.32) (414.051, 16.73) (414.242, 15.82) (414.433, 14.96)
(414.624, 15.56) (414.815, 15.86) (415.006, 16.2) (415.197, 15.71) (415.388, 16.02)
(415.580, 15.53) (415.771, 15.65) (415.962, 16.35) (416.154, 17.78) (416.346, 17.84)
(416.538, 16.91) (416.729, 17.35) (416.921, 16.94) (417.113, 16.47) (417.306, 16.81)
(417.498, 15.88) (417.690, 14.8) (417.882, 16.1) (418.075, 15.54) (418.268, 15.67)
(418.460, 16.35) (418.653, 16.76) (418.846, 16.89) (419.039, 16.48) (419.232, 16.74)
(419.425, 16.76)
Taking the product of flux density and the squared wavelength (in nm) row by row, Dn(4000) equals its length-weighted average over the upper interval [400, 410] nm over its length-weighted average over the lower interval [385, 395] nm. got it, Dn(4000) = 1.94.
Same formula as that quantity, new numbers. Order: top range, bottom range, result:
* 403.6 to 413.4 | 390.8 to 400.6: 1.58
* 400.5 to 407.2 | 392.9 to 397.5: 2.04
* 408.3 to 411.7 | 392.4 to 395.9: 1.99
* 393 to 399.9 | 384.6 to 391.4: 1.18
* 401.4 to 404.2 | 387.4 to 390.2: 1.83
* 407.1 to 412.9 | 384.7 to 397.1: 1.96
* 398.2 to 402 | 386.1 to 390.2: 1.86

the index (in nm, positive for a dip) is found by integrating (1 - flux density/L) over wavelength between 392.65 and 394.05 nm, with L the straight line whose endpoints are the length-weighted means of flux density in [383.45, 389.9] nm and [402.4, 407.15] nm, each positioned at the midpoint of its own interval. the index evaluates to 0.70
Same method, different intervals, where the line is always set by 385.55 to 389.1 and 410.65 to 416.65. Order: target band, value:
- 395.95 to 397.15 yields 0.48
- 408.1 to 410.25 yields -0.31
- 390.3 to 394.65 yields 0.28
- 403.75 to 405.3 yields -0.39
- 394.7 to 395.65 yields -0.18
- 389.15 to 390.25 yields -0.26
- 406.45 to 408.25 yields -0.24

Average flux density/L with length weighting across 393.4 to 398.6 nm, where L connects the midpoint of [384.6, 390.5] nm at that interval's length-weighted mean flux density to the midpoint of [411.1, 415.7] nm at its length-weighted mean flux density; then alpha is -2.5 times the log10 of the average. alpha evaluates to 0.15 mag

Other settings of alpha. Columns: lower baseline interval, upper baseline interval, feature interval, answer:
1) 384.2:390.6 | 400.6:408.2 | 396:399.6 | 0.20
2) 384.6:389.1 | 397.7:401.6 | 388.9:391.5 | -0.11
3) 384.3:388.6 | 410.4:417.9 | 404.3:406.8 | -0.19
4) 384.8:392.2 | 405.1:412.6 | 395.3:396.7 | 0.21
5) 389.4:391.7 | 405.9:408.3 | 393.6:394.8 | 0.46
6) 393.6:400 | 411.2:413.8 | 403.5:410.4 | -0.13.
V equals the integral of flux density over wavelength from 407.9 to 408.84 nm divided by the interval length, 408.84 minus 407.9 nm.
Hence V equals 18.1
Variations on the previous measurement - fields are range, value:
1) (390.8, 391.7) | 12.9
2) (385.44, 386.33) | 8.27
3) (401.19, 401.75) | 17.9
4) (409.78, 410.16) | 14.6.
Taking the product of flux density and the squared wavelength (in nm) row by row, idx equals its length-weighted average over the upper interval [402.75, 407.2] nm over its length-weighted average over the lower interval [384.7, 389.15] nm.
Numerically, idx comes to 2.12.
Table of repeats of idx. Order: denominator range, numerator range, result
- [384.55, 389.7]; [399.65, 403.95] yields 2.01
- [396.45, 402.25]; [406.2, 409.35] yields 1.25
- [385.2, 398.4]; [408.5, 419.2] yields 1.89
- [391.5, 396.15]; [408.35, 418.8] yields 1.88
